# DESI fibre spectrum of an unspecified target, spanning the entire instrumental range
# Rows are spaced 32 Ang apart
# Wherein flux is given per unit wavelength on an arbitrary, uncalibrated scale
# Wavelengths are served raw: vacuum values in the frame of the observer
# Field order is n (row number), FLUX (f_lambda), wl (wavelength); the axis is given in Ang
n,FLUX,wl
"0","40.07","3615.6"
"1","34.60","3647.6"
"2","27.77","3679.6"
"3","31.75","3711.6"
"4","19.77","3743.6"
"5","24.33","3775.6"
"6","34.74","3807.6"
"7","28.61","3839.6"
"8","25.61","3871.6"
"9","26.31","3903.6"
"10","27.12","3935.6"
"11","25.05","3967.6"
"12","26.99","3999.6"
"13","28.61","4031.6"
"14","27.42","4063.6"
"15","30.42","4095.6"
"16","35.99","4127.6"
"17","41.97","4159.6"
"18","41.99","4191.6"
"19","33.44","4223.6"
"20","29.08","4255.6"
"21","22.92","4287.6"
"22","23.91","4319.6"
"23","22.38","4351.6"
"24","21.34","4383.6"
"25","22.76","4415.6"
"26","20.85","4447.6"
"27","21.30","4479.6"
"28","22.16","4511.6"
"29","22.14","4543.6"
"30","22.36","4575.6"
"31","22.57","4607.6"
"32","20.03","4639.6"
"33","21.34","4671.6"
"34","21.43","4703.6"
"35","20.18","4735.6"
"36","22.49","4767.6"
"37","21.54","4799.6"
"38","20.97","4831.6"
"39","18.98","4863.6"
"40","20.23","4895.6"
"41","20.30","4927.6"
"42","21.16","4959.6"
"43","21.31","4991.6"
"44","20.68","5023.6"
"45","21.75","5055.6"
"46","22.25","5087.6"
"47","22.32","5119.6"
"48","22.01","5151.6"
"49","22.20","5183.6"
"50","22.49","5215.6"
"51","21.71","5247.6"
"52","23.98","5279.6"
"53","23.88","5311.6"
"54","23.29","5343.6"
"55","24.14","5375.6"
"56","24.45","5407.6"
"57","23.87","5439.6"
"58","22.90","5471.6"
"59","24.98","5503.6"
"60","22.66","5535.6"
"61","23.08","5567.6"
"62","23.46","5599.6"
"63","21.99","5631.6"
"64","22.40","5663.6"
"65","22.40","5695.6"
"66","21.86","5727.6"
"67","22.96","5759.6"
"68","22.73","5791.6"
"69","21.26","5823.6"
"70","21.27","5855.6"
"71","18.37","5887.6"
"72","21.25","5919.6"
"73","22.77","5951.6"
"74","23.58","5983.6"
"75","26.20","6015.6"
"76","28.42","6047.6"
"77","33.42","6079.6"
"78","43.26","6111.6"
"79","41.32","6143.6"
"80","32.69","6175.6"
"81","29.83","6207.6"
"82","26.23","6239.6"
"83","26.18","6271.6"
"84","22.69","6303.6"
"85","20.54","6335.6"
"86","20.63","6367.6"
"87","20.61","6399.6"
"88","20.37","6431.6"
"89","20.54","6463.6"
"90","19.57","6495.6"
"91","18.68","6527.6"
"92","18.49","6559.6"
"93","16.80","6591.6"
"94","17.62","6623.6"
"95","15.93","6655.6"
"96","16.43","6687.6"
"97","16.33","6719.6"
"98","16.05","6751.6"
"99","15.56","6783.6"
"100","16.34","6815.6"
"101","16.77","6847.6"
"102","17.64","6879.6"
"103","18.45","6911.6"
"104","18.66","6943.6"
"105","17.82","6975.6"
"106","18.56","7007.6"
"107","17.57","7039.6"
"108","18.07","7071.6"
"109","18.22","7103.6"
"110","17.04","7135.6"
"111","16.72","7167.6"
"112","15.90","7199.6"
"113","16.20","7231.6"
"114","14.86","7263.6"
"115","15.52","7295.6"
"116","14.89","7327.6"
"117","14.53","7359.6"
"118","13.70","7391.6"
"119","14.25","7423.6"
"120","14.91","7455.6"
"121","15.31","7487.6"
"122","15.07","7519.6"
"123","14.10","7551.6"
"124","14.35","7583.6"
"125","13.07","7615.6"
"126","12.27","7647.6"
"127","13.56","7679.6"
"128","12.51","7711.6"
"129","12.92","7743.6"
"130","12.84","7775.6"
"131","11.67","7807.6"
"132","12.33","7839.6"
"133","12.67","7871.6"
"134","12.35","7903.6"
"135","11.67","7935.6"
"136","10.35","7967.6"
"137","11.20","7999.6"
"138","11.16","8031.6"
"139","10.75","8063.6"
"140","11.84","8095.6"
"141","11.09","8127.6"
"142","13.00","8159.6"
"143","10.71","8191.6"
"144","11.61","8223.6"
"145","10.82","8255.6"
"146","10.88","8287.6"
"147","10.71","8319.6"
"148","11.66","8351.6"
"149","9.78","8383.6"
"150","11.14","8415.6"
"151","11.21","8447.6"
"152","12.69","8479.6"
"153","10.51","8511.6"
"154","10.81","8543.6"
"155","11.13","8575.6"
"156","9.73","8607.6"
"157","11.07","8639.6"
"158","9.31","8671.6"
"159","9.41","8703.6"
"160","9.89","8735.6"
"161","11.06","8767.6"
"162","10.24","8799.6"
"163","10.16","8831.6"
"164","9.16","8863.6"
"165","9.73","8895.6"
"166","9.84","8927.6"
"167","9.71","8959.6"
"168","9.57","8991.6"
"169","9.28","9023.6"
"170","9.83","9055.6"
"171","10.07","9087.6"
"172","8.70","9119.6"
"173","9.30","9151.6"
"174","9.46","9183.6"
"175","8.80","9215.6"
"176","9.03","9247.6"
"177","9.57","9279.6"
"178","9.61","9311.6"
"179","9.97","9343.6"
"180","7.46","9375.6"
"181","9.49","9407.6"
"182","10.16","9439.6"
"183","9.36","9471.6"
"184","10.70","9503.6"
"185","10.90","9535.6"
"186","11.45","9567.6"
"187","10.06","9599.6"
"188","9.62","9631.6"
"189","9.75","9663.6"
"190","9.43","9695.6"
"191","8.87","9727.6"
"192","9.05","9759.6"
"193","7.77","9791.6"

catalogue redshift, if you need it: 1.19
